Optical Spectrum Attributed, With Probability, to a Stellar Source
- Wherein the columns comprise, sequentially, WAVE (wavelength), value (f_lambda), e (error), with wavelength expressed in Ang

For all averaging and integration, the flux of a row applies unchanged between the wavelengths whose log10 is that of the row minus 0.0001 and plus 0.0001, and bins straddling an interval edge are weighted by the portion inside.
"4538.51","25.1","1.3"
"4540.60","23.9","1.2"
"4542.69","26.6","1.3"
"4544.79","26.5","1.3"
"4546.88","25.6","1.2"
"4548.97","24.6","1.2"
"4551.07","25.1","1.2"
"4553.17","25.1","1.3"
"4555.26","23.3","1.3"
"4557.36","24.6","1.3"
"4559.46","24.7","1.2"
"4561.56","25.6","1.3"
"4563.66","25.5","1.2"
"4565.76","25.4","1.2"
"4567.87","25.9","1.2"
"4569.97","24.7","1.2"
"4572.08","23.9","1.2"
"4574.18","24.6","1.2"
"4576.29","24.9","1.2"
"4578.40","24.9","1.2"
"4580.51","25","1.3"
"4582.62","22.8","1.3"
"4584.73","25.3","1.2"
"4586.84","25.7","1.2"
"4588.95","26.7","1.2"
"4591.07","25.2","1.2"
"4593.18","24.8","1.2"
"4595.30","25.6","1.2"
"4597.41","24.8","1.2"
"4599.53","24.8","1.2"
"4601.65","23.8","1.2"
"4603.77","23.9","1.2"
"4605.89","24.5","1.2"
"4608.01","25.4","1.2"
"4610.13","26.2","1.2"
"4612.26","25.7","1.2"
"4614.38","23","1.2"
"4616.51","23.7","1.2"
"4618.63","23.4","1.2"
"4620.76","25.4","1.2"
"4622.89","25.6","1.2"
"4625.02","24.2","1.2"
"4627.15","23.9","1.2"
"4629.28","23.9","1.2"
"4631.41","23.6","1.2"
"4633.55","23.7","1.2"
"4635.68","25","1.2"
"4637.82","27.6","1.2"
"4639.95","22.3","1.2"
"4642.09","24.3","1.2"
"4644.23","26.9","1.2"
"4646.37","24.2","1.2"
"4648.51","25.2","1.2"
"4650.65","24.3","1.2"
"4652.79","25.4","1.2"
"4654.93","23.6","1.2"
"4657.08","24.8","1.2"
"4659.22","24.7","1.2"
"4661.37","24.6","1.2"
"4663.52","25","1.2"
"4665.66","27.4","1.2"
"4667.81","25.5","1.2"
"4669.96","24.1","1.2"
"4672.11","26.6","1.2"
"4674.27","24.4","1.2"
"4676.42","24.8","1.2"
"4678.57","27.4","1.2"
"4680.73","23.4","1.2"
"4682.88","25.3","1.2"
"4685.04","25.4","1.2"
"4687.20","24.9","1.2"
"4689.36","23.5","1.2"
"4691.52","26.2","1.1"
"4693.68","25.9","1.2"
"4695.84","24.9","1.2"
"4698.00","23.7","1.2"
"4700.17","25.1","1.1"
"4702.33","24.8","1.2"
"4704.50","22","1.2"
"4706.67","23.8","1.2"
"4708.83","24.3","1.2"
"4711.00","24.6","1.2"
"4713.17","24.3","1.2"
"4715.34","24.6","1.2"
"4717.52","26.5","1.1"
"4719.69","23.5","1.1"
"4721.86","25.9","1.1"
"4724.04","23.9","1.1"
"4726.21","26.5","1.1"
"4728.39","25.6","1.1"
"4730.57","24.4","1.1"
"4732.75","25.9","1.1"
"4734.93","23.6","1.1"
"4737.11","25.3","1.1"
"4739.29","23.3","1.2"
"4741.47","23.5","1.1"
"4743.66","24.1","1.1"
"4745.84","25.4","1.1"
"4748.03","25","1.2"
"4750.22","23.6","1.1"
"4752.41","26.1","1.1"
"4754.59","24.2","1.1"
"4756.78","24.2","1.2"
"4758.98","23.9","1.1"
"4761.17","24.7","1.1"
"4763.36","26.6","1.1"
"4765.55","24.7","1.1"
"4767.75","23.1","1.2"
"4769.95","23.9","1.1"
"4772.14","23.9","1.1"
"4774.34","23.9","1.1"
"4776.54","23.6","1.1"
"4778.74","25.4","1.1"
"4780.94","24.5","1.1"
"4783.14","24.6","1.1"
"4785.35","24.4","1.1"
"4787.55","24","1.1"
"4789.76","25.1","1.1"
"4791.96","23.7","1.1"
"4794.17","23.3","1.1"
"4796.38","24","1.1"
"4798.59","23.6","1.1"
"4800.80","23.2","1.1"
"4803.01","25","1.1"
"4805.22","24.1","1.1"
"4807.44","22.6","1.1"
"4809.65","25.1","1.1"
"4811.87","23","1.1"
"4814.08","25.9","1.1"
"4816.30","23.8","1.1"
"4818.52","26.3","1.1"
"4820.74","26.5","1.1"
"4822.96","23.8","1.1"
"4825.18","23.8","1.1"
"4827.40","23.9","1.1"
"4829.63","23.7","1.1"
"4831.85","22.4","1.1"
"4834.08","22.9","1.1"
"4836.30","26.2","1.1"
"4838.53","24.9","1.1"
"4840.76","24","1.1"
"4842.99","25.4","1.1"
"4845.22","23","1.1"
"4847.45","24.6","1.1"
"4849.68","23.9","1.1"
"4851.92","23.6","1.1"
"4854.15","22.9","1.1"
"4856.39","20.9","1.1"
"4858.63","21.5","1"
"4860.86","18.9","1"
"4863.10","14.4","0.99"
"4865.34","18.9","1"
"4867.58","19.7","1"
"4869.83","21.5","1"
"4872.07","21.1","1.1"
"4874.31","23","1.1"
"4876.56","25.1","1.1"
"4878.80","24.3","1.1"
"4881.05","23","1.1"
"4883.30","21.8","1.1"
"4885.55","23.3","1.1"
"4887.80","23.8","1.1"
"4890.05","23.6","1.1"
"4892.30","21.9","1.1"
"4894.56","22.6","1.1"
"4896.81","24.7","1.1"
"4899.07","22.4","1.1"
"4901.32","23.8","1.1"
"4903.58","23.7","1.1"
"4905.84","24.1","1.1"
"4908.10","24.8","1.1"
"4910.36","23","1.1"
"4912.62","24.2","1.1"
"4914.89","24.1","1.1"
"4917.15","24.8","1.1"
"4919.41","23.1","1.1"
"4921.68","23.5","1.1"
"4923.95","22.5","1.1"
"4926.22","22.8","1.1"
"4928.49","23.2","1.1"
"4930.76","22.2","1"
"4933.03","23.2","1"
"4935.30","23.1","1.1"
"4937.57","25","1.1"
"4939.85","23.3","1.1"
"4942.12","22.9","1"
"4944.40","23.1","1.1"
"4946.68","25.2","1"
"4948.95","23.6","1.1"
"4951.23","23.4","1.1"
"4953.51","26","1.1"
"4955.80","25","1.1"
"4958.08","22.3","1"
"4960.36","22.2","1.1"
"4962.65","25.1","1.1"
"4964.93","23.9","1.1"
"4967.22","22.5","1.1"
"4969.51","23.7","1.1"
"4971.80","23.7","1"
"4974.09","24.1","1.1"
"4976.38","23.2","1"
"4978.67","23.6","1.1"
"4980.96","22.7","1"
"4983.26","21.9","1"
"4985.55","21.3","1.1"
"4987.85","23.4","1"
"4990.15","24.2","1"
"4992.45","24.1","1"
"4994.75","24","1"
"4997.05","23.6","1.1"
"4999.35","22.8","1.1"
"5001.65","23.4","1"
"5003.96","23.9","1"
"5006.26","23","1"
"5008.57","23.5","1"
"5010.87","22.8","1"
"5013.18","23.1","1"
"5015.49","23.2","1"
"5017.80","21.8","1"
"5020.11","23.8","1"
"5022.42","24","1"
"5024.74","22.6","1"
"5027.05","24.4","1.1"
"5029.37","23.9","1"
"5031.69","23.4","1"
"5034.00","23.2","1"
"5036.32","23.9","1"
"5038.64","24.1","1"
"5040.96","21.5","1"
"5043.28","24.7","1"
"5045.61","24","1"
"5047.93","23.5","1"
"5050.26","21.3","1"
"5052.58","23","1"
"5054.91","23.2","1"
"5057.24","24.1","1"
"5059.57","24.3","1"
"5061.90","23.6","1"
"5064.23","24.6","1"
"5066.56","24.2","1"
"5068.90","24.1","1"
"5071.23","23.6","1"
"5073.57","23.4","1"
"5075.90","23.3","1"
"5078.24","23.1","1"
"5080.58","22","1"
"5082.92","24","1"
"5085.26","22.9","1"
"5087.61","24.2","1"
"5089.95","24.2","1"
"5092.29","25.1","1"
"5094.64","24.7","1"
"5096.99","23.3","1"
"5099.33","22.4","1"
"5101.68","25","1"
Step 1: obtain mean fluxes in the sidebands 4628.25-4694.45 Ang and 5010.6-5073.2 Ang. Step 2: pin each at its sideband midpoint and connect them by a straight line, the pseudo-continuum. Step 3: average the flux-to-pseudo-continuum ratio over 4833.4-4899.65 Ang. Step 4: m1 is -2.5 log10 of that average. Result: 0.073 mag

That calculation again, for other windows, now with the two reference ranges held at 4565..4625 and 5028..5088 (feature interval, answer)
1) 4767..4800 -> 0.01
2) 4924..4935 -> 0.05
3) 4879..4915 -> 0.02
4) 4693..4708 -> 0.01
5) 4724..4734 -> -0.04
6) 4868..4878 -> 0.07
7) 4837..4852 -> -0.01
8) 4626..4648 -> 0.01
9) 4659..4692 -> -0.03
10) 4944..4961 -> -0.01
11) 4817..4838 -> -0.01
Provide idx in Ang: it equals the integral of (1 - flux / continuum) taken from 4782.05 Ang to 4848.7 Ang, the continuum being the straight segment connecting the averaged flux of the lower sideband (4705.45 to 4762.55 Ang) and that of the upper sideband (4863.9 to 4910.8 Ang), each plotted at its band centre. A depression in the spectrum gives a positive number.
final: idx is -1.6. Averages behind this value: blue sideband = 24.6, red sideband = 22.8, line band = 24.2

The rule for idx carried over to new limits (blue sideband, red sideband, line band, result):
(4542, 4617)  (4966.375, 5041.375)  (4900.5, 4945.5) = 0.19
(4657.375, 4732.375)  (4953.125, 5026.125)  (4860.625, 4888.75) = 2.88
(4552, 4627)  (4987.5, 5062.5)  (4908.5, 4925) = 0.08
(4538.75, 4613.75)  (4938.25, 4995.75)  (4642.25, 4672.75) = -0.51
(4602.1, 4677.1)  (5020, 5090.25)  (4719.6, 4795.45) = -0.29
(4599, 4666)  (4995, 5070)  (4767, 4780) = 0.13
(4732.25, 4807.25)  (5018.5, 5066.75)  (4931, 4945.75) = 0.28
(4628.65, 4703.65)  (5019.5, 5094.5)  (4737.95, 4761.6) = 0.27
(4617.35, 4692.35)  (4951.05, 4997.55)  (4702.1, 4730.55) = -0.02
